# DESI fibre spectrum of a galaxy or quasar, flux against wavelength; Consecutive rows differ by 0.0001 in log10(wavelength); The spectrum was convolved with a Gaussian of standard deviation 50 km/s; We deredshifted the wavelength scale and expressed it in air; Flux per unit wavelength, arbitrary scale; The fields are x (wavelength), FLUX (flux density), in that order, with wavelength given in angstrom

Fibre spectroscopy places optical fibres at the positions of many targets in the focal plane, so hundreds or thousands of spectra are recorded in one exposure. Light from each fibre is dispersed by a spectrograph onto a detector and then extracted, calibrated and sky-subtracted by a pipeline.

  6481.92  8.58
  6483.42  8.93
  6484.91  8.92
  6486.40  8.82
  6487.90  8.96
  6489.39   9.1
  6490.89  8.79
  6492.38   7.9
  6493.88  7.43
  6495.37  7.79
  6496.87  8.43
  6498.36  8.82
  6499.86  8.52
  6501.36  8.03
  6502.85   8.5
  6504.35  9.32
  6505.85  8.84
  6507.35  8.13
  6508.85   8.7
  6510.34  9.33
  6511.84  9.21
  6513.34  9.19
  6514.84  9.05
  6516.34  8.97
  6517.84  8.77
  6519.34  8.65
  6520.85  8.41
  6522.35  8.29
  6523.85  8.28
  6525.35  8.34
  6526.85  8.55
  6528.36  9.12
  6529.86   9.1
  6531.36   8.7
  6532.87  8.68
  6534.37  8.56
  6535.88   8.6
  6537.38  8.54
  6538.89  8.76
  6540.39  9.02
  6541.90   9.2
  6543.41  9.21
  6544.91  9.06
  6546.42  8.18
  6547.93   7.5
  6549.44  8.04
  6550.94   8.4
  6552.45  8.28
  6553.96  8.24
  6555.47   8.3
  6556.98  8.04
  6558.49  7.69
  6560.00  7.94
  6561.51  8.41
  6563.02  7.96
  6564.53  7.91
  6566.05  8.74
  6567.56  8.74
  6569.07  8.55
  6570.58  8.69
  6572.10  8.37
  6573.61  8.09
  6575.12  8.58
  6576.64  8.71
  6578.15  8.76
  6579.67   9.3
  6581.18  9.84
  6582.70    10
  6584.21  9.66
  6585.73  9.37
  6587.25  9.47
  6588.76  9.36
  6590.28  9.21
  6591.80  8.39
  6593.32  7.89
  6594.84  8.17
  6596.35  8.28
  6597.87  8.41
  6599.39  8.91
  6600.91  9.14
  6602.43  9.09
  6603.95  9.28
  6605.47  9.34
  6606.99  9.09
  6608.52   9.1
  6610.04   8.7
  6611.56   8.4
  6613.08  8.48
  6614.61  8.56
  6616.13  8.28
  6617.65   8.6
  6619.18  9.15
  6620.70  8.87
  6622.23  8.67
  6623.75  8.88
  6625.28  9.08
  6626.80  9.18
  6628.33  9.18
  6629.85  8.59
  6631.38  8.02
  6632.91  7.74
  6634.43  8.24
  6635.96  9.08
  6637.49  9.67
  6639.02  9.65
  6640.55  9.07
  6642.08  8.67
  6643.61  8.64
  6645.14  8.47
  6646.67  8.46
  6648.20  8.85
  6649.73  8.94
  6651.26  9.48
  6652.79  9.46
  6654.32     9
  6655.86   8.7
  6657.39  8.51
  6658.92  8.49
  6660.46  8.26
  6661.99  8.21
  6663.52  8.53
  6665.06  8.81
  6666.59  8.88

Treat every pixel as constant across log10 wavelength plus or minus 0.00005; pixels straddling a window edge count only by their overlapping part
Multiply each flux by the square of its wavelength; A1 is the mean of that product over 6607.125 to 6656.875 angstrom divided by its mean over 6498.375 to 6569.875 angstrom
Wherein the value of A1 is 1.06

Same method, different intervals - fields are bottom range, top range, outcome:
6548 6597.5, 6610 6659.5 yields 1.04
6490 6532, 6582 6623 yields 1.06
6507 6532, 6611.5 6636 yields 1.02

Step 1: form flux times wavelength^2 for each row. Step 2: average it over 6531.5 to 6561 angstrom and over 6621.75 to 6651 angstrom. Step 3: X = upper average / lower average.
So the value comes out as 1.07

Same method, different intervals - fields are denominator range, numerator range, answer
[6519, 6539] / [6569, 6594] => 1.06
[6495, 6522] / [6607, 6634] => 1.03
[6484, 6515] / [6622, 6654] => 1.07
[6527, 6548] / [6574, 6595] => 1.05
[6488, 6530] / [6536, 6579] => 0.99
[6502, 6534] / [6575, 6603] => 1.05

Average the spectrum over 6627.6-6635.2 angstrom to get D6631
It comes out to 8.36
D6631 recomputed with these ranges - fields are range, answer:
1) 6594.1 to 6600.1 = 8.45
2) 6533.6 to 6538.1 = 8.58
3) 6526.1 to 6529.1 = 8.82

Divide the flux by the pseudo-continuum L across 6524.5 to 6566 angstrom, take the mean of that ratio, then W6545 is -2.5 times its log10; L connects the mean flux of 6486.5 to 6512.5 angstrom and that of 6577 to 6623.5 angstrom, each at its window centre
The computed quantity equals 0.03 mag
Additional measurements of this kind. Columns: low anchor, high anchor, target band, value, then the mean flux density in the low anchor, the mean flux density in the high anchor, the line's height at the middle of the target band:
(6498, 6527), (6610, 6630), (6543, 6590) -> 0.01 mag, 8.7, 8.77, 8.73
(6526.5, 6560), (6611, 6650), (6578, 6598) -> -0.05 mag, 8.52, 8.75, 8.64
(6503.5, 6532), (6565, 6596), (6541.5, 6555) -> 0.05 mag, 8.79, 8.88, 8.83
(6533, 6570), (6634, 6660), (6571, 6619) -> -0.03 mag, 8.42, 8.9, 8.64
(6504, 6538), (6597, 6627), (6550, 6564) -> 0.08 mag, 8.75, 8.85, 8.79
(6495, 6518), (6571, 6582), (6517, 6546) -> 0.01 mag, 8.74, 8.81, 8.76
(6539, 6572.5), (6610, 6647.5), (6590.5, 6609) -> -0.02 mag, 8.39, 8.73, 8.6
